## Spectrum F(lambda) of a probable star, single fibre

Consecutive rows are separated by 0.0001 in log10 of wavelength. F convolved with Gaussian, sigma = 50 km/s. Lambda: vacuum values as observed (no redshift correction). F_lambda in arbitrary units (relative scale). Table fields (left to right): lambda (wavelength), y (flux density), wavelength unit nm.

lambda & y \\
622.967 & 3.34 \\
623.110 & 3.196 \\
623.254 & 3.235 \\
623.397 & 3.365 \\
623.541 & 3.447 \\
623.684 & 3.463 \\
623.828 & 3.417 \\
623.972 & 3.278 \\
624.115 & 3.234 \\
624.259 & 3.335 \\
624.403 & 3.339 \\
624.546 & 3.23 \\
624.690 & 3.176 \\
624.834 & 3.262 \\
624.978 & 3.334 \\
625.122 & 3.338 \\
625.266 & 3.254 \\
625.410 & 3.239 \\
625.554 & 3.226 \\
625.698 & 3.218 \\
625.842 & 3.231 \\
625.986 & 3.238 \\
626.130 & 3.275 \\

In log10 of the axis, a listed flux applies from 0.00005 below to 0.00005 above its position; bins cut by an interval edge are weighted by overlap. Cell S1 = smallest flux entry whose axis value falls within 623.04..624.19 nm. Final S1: 3.196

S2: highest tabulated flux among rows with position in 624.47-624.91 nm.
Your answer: 3.262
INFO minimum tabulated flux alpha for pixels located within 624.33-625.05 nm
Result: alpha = 3.176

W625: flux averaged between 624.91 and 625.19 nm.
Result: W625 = 3.34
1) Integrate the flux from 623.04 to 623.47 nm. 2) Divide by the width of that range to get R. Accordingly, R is 3.26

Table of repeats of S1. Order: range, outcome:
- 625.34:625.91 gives 3.218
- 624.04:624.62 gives 3.23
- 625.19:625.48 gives 3.239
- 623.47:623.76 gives 3.447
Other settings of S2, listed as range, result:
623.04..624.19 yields 3.463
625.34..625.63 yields 3.239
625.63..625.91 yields 3.231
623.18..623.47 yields 3.365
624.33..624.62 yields 3.339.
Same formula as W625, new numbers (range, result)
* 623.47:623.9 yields 3.44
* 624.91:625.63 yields 3.28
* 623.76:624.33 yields 3.32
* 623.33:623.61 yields 3.4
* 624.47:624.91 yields 3.23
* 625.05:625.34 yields 3.29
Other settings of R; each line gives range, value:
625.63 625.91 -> 3.23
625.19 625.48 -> 3.25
